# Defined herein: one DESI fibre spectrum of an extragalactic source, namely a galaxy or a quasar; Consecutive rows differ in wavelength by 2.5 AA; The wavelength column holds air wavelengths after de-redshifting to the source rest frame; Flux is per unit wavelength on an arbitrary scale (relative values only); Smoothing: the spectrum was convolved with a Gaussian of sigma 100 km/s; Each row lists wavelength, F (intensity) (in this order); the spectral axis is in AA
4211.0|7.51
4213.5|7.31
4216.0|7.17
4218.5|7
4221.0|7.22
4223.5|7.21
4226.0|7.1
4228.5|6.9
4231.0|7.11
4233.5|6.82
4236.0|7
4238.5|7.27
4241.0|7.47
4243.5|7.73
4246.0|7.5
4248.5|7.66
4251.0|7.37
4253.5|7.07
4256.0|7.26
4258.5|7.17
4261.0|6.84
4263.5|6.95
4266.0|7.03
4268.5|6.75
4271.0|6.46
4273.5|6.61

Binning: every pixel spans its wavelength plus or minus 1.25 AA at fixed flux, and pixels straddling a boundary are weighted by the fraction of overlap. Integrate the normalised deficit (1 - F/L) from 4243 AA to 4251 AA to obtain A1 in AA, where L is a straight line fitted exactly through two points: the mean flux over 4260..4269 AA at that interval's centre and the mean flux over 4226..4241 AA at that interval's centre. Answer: -0.7 AA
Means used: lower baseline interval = 7.06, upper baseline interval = 6.91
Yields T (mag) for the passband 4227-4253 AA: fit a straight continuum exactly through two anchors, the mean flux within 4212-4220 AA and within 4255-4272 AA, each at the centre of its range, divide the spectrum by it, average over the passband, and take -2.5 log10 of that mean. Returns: -0.03 mag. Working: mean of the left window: 7.17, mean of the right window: 6.92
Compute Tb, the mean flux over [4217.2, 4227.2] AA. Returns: 7.13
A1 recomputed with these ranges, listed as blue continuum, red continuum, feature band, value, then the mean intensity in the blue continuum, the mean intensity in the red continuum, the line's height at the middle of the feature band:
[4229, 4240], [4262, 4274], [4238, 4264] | -1.5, 7.05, 6.77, 6.91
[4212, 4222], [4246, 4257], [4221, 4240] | 0.5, 7.18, 7.36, 7.25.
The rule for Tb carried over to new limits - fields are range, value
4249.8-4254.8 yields 7.22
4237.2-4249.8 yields 7.52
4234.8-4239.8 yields 7.14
